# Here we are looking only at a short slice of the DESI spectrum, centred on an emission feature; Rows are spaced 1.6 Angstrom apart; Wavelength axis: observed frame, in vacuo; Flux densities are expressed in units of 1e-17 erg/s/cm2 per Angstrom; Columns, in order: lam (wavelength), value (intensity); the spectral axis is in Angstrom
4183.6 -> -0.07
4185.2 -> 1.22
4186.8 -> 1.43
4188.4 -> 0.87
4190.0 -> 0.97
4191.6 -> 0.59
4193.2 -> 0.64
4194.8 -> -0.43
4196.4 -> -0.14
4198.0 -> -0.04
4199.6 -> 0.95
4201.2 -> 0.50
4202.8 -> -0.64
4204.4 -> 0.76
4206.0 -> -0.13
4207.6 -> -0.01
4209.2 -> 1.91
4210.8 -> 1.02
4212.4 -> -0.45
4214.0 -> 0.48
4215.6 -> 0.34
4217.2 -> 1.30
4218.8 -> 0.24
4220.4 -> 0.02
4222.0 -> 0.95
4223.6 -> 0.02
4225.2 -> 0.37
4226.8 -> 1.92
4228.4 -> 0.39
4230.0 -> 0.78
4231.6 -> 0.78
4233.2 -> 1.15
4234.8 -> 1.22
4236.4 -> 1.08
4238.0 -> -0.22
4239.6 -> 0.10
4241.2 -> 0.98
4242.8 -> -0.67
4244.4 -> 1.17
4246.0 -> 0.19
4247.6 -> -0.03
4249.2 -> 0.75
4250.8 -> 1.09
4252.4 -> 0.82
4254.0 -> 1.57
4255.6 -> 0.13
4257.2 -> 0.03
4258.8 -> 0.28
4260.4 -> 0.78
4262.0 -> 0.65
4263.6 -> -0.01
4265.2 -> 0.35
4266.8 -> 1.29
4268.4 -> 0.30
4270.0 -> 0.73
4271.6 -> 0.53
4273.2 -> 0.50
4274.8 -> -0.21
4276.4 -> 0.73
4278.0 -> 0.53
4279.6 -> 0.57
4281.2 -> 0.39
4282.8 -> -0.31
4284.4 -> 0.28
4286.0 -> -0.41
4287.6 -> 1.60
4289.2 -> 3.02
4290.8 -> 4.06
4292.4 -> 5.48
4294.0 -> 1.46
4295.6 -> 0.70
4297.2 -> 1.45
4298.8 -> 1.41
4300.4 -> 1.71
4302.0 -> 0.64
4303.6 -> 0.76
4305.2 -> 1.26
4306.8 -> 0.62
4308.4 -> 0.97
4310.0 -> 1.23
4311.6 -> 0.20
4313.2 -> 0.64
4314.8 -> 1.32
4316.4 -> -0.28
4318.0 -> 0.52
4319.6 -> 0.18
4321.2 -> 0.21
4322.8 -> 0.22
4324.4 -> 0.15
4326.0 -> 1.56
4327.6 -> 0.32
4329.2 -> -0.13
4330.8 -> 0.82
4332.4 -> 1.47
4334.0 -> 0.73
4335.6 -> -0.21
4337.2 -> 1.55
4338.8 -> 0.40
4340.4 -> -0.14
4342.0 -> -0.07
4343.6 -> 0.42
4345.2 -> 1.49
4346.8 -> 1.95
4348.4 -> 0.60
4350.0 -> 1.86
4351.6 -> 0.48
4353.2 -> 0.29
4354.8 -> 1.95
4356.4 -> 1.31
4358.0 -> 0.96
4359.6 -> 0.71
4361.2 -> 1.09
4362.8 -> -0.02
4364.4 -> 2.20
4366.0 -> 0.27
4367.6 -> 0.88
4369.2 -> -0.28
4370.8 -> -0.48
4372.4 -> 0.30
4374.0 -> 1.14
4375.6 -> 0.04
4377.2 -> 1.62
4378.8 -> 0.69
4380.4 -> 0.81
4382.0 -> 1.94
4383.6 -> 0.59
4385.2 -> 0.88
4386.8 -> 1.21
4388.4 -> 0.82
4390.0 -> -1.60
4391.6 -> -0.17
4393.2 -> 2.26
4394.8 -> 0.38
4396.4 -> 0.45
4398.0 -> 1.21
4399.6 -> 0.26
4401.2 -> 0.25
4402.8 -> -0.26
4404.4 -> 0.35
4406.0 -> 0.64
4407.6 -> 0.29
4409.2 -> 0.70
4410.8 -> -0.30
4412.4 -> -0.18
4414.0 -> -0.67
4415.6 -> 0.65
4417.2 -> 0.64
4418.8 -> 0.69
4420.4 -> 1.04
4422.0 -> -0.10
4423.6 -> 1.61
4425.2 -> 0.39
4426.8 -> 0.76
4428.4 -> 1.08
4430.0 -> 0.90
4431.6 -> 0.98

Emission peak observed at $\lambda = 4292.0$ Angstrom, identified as [O II]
